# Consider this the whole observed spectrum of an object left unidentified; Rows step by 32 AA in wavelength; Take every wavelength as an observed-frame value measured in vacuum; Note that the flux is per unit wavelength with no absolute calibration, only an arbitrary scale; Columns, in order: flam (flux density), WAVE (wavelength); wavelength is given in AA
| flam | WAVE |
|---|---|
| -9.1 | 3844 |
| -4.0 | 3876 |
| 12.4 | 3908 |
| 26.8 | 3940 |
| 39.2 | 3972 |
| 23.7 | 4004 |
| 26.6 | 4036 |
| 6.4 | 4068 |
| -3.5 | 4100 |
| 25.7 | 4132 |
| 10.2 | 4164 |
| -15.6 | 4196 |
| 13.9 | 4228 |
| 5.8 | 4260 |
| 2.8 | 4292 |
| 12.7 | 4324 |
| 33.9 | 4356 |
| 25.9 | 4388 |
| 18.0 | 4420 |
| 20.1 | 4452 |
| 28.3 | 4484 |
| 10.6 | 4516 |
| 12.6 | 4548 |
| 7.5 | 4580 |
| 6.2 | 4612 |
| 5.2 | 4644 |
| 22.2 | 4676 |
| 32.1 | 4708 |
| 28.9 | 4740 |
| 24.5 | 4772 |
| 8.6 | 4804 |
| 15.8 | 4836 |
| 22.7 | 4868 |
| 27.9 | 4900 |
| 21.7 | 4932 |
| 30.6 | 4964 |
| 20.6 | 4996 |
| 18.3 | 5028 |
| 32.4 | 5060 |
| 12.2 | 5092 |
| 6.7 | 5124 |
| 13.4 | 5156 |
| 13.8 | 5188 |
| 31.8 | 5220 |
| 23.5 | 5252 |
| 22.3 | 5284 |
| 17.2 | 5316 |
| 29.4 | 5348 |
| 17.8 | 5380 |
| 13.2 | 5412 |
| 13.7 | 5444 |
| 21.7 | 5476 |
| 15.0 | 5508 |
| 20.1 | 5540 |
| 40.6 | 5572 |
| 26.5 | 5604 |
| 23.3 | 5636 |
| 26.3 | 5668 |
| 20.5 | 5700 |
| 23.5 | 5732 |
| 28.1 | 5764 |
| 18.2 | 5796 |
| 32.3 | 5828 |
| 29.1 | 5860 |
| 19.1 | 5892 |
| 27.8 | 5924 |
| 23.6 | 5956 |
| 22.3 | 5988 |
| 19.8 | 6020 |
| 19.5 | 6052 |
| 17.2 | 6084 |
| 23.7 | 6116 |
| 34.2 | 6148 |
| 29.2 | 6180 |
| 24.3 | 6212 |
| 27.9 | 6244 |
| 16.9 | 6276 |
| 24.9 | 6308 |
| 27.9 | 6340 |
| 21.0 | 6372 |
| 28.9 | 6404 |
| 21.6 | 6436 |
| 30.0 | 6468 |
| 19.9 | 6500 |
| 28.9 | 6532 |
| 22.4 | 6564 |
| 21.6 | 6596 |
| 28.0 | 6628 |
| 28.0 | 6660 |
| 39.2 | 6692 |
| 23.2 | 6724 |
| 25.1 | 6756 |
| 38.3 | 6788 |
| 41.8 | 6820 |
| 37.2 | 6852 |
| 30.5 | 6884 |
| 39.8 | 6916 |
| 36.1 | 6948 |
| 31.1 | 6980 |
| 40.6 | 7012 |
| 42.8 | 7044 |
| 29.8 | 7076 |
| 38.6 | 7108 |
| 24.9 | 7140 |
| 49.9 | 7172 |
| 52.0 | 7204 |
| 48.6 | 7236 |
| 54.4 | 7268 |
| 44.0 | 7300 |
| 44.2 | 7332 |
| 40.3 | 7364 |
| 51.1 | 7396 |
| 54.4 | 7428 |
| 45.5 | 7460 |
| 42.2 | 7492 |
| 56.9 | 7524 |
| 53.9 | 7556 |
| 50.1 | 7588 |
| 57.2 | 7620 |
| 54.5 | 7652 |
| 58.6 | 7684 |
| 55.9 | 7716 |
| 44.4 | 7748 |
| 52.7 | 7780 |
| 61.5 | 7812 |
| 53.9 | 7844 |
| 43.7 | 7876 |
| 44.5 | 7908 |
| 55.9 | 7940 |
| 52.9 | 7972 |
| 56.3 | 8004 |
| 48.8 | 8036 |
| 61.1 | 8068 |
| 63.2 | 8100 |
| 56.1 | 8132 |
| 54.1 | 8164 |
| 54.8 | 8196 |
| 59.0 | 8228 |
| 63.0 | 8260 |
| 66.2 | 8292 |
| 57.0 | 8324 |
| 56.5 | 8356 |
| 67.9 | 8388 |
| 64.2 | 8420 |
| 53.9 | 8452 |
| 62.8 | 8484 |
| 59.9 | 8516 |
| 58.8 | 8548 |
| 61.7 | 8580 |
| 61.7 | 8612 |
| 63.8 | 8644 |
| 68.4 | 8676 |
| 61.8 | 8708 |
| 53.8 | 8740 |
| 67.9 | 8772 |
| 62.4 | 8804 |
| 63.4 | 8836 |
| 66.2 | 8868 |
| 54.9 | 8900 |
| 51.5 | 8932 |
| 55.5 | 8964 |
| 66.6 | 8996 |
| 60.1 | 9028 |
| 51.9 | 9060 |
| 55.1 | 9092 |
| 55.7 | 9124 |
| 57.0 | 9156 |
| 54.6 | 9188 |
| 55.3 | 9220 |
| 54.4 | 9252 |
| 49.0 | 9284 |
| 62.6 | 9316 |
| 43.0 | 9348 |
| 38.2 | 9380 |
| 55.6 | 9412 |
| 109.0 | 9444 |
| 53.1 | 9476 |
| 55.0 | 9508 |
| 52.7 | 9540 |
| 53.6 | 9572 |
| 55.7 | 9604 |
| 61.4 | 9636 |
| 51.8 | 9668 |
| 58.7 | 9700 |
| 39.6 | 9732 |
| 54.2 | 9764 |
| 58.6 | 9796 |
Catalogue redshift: 0.795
